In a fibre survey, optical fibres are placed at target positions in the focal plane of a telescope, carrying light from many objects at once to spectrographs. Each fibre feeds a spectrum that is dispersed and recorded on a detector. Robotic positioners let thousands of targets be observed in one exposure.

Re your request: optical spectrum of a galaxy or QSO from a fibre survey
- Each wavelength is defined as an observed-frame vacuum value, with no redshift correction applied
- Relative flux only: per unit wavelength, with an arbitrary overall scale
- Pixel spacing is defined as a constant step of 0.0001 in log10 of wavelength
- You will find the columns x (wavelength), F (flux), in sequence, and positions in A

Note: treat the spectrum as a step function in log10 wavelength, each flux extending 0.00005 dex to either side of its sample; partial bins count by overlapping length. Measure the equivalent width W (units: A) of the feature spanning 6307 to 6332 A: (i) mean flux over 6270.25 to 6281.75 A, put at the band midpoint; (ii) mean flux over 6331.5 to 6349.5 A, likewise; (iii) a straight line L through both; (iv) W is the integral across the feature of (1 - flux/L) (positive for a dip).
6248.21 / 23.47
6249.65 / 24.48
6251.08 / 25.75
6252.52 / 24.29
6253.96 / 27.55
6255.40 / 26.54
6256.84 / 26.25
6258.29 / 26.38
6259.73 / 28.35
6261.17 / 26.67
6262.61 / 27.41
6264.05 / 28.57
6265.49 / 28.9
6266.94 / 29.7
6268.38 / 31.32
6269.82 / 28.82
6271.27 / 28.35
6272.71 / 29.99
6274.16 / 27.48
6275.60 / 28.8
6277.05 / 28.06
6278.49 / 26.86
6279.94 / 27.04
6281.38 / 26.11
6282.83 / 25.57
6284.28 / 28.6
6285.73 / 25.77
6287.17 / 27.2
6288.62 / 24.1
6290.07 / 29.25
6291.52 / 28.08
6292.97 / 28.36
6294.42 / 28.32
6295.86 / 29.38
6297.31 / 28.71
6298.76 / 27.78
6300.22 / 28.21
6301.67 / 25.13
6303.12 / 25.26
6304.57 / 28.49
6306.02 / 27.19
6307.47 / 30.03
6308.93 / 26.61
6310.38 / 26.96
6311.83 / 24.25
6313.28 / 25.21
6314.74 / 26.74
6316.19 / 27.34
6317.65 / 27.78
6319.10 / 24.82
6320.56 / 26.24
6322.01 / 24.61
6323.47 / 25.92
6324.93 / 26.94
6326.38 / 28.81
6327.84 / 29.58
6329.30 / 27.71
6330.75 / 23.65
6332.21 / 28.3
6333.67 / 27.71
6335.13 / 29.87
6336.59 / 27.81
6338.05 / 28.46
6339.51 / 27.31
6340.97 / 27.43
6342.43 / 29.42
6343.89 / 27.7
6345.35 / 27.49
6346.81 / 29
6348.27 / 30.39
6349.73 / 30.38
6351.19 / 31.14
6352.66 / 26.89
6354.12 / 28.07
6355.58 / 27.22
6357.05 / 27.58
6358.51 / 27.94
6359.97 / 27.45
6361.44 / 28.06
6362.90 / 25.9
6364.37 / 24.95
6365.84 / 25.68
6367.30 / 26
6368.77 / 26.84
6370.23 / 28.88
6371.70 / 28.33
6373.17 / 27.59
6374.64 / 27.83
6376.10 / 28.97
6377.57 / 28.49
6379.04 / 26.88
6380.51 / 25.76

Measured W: 1.44 A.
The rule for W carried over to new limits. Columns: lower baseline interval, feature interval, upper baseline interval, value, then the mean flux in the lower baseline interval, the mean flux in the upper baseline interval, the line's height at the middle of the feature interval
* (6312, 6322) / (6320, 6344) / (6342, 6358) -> -0.2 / 26.1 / 28.6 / 27.3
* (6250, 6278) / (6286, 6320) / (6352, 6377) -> 0.6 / 27.8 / 27.3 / 27.6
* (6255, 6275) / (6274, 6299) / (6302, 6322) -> 0.0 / 28.2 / 26.6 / 27.5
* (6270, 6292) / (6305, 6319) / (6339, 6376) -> 0.4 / 27.4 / 27.8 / 27.6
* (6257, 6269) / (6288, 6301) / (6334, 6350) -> 0.2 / 28.3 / 28.6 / 28.4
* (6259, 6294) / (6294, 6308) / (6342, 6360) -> 0.1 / 27.9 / 28.6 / 28.1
